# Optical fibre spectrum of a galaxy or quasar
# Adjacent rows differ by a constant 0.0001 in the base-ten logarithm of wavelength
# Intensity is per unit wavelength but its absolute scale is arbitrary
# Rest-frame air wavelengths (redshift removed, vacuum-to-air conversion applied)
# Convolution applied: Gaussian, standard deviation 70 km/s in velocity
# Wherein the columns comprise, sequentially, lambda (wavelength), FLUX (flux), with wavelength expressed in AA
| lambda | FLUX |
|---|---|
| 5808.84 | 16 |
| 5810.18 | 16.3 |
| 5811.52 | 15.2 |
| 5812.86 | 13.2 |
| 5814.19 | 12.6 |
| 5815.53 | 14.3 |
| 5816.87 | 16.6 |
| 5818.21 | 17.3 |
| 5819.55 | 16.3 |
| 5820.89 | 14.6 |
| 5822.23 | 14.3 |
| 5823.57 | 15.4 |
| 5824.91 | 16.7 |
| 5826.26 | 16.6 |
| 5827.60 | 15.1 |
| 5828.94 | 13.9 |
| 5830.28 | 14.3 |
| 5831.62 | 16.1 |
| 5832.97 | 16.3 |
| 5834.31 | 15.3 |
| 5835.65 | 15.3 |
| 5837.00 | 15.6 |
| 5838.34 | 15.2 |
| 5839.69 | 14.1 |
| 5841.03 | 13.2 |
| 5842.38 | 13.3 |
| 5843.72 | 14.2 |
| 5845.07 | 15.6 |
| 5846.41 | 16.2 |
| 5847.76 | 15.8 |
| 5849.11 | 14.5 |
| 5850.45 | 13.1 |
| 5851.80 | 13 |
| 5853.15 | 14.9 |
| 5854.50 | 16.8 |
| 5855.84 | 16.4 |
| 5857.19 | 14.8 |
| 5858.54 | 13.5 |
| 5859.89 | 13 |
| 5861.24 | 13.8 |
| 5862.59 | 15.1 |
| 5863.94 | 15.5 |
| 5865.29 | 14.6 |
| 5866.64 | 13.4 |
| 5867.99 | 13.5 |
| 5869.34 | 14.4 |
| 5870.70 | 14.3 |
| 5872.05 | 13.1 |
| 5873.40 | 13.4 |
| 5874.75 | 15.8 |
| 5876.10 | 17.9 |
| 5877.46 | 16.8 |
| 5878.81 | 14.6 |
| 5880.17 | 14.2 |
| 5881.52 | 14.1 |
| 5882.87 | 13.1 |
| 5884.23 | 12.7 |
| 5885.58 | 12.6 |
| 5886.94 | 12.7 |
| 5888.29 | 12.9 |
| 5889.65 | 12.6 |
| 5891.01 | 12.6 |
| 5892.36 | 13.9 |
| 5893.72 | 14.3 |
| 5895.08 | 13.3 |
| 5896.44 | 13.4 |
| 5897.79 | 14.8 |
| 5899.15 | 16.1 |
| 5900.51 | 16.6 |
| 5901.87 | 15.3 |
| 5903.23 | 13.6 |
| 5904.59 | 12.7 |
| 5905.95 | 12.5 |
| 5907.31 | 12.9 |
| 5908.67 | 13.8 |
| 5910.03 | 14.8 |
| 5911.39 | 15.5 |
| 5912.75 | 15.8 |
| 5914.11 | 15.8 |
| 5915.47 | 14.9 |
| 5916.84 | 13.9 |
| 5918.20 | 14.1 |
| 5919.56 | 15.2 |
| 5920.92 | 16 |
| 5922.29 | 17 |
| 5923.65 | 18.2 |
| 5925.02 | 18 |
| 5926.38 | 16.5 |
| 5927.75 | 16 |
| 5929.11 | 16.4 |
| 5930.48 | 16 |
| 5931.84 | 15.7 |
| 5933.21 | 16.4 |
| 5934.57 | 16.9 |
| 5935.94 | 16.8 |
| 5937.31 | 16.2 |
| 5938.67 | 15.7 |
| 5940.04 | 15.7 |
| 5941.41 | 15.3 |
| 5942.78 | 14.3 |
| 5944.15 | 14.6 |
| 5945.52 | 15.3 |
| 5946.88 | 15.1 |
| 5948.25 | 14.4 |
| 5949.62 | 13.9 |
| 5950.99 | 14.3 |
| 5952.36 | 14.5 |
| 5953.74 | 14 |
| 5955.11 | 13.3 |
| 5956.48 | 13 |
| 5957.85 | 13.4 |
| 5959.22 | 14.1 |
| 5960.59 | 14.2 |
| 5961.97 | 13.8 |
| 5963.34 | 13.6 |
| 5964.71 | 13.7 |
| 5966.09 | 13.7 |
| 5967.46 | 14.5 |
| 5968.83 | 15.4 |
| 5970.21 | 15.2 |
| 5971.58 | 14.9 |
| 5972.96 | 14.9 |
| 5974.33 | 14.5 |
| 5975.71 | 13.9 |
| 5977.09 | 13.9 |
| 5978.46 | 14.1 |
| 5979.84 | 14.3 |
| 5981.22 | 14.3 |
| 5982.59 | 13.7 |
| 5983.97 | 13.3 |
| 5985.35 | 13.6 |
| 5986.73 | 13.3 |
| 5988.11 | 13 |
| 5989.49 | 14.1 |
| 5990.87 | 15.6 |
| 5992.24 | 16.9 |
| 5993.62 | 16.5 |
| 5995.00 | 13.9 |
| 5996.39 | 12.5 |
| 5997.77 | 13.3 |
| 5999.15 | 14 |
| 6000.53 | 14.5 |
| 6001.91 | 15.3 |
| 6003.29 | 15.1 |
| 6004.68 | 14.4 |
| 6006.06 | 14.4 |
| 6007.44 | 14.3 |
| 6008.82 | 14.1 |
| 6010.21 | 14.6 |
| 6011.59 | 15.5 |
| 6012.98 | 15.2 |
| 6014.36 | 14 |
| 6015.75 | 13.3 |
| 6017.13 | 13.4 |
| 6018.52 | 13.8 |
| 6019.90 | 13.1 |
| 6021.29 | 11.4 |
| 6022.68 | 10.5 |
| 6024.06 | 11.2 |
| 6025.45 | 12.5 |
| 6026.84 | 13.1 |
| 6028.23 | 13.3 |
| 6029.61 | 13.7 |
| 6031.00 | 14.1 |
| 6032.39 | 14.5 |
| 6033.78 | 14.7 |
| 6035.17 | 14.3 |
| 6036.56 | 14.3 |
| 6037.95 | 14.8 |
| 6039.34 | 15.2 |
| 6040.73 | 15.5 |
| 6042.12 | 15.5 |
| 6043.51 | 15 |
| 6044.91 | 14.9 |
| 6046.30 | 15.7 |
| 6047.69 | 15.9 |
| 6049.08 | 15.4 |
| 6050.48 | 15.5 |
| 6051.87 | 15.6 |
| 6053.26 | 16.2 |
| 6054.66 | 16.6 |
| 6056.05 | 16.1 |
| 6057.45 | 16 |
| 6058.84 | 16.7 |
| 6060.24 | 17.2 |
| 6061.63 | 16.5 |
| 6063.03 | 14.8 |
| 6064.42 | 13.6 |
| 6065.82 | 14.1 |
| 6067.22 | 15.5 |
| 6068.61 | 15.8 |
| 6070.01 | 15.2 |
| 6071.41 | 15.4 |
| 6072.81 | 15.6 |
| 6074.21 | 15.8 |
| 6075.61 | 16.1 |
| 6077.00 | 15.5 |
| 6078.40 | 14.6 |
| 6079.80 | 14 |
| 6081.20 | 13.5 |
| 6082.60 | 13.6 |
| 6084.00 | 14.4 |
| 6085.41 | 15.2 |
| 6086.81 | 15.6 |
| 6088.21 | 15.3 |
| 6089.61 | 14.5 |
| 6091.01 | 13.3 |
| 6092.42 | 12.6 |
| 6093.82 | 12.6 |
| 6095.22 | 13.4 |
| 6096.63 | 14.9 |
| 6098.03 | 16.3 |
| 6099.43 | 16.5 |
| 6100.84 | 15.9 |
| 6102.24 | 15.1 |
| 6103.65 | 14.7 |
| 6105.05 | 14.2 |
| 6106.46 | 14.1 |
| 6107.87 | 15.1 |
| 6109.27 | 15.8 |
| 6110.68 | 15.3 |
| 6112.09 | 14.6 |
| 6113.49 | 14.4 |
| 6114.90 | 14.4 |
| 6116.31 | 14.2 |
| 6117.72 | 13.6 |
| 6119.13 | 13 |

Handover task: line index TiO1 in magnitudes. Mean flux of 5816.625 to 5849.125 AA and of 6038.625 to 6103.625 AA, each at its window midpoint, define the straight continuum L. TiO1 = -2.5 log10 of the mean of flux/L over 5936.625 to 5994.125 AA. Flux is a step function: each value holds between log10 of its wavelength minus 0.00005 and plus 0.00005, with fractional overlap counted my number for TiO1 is 0.06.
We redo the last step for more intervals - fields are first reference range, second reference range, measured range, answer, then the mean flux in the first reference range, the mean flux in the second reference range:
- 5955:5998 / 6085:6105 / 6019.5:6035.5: 0.11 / 14.2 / 14.7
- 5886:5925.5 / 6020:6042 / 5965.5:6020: -0.03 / 14.6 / 13.6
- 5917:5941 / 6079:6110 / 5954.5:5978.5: 0.12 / 16.2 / 14.6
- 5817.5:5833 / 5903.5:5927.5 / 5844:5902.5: 0.07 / 15.5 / 15.1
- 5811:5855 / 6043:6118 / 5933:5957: 0.00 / 15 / 15.1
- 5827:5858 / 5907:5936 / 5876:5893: 0.12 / 14.9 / 15.8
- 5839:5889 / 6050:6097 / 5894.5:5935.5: -0.06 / 14.3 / 15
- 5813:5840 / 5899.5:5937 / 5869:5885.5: 0.07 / 15.3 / 15.5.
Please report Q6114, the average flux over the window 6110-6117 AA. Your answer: 14.6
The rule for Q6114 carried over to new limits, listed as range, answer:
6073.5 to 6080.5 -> 15.2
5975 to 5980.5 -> 14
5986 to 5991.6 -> 14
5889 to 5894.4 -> 13.4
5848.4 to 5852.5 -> 13.6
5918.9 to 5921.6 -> 15.6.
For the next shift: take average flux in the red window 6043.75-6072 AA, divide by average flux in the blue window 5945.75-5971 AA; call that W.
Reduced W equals 1.1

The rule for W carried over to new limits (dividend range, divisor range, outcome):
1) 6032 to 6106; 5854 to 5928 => 1.03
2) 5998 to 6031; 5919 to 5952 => 0.87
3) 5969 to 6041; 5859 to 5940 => 0.95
